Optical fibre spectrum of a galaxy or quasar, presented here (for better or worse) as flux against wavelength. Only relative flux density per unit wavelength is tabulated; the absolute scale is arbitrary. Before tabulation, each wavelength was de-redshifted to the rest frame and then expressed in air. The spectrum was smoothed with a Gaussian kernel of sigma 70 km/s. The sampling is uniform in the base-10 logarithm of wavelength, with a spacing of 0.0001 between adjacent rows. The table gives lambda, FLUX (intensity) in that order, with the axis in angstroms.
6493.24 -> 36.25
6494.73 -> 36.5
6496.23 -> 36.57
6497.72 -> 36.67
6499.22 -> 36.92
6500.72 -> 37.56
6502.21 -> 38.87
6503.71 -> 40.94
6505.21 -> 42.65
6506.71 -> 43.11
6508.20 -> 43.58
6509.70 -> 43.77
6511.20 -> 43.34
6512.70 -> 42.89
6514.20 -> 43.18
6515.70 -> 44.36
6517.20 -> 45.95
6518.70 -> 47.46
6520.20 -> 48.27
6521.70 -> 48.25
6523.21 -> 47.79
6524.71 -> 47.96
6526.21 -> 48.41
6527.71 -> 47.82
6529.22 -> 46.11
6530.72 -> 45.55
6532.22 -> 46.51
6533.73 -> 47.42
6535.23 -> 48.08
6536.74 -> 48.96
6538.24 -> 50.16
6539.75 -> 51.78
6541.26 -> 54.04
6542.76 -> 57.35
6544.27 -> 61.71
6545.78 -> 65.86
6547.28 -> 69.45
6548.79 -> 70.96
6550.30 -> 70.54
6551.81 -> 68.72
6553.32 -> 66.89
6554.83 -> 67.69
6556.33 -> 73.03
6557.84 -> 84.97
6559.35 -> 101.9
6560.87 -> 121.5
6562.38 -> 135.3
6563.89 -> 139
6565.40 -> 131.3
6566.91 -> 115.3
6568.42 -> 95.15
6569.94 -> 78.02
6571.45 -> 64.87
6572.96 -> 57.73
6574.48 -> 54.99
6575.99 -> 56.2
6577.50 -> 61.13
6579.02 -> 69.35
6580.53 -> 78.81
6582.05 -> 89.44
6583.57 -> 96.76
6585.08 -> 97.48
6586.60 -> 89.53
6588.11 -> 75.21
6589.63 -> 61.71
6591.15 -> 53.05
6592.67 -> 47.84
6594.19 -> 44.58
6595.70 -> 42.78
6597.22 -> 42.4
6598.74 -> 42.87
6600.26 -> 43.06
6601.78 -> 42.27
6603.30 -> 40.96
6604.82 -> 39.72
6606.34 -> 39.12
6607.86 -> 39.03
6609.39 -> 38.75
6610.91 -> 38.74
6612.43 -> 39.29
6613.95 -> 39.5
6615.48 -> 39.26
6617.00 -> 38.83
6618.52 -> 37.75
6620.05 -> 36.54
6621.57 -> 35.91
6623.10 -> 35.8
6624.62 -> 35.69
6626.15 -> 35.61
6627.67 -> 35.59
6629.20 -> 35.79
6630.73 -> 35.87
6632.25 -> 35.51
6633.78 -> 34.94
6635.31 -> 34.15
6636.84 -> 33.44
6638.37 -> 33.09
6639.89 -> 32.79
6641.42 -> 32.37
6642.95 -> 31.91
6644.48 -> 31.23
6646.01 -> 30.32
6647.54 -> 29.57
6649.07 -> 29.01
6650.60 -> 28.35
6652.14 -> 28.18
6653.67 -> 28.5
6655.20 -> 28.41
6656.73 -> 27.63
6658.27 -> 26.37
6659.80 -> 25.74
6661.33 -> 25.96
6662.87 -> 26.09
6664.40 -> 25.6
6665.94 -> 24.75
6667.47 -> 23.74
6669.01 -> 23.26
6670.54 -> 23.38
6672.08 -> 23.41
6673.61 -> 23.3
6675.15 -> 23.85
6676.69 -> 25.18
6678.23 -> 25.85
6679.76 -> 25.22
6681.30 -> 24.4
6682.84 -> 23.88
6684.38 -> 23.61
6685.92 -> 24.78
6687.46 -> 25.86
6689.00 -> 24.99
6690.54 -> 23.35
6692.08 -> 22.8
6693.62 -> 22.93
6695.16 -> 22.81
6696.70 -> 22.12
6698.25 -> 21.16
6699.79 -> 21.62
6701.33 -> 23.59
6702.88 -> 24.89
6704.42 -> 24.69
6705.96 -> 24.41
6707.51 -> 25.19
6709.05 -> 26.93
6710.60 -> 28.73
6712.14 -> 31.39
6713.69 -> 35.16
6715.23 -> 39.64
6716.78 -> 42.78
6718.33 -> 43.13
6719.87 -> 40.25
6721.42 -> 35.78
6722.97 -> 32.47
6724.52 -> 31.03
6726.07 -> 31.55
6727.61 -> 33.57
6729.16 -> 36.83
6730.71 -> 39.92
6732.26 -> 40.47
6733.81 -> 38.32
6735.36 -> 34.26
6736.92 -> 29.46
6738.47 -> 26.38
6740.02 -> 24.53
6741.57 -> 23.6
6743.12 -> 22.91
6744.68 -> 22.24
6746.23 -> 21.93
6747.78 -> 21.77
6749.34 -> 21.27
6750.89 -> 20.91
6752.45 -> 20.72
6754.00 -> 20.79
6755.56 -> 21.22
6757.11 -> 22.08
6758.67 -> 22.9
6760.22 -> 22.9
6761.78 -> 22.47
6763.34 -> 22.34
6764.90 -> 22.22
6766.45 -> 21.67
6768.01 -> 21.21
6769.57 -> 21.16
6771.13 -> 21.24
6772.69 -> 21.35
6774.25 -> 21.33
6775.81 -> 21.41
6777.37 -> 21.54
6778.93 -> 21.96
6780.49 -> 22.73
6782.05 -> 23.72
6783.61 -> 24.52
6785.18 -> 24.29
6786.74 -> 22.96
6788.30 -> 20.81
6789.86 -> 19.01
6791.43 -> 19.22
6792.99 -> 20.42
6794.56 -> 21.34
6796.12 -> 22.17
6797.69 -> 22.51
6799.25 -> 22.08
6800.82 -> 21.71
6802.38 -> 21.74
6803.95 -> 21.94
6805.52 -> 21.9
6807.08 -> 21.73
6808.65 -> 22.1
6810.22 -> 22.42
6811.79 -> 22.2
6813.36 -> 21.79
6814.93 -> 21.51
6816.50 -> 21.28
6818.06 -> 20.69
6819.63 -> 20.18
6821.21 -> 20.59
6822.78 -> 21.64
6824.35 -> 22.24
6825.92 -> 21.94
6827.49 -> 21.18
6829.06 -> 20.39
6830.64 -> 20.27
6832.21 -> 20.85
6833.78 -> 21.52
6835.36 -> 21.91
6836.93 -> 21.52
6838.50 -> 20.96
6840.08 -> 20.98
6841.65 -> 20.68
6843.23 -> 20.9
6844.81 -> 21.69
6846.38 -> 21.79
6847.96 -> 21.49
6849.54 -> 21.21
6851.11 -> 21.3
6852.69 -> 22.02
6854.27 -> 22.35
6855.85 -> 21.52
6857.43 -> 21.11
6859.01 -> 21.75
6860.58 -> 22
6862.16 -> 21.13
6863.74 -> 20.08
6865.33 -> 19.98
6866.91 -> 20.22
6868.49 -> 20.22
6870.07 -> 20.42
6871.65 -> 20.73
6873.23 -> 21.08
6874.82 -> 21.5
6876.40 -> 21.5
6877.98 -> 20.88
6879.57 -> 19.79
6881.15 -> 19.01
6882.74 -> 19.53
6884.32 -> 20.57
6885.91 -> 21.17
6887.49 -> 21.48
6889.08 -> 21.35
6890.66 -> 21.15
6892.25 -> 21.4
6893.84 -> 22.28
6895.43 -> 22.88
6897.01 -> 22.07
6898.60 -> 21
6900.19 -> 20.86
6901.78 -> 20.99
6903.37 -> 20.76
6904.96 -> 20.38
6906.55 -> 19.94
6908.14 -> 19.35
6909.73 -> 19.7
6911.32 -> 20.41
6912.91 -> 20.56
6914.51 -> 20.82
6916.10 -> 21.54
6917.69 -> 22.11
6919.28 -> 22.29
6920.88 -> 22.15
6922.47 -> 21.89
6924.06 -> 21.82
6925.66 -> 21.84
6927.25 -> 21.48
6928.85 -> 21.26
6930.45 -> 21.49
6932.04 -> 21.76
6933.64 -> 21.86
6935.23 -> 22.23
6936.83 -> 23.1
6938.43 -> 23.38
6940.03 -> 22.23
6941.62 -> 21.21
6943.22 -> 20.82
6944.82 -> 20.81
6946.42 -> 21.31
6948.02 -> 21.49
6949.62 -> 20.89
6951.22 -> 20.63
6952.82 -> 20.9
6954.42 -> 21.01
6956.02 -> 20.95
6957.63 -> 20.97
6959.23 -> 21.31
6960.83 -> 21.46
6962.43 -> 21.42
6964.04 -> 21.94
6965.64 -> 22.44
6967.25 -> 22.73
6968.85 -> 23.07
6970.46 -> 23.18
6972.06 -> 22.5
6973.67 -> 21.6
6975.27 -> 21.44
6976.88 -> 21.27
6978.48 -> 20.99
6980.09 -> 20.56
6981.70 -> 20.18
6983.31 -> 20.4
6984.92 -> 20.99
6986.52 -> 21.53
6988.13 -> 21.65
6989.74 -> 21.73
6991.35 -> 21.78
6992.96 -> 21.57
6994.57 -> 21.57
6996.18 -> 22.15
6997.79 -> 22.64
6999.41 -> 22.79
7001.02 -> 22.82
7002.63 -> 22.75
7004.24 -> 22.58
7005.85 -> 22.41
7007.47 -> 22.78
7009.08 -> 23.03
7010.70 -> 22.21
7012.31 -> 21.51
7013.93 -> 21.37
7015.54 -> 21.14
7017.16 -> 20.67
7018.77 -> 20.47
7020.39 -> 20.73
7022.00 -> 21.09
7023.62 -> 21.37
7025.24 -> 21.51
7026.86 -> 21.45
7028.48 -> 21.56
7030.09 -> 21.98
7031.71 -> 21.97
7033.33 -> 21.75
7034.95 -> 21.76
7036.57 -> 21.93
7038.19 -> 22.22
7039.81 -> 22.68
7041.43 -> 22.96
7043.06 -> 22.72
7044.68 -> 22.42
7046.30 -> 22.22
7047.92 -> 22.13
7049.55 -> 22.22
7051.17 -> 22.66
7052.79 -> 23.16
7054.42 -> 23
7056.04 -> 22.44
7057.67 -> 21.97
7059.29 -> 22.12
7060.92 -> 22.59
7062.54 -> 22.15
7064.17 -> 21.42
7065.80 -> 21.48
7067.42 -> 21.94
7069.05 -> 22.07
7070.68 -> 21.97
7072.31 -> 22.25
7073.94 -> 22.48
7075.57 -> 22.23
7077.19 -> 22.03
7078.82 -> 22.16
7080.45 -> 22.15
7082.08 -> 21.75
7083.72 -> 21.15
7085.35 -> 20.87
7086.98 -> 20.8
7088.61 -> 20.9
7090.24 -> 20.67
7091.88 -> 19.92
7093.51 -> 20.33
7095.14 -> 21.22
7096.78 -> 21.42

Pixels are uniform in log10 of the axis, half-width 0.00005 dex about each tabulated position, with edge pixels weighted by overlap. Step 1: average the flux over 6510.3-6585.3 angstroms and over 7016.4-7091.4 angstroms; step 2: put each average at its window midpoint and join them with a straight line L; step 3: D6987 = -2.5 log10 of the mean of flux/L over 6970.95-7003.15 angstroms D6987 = 0.27 mag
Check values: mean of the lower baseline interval 67.7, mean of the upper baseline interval 21.9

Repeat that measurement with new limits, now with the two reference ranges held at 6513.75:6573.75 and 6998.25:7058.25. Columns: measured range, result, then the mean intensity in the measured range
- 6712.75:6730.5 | 0.36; 36.6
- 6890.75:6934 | 0.47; 21.3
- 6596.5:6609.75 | 0.45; 40.9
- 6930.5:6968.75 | 0.34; 21.6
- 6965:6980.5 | 0.23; 22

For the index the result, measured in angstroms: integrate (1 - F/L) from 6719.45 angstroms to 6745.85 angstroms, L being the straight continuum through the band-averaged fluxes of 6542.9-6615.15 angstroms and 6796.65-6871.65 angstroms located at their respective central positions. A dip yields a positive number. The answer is 5.6 angstroms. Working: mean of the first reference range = 68.7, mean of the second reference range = 21.3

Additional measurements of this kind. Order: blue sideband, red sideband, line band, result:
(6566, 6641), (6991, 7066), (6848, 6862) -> 5.12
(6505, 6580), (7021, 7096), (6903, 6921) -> 6.97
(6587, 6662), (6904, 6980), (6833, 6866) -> 6.04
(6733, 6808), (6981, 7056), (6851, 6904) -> 3.19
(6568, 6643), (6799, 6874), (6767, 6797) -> 6.65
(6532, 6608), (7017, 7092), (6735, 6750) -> 7.92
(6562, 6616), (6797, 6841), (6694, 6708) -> 6.54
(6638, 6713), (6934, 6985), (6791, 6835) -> 4.48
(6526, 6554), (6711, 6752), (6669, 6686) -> 6.30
